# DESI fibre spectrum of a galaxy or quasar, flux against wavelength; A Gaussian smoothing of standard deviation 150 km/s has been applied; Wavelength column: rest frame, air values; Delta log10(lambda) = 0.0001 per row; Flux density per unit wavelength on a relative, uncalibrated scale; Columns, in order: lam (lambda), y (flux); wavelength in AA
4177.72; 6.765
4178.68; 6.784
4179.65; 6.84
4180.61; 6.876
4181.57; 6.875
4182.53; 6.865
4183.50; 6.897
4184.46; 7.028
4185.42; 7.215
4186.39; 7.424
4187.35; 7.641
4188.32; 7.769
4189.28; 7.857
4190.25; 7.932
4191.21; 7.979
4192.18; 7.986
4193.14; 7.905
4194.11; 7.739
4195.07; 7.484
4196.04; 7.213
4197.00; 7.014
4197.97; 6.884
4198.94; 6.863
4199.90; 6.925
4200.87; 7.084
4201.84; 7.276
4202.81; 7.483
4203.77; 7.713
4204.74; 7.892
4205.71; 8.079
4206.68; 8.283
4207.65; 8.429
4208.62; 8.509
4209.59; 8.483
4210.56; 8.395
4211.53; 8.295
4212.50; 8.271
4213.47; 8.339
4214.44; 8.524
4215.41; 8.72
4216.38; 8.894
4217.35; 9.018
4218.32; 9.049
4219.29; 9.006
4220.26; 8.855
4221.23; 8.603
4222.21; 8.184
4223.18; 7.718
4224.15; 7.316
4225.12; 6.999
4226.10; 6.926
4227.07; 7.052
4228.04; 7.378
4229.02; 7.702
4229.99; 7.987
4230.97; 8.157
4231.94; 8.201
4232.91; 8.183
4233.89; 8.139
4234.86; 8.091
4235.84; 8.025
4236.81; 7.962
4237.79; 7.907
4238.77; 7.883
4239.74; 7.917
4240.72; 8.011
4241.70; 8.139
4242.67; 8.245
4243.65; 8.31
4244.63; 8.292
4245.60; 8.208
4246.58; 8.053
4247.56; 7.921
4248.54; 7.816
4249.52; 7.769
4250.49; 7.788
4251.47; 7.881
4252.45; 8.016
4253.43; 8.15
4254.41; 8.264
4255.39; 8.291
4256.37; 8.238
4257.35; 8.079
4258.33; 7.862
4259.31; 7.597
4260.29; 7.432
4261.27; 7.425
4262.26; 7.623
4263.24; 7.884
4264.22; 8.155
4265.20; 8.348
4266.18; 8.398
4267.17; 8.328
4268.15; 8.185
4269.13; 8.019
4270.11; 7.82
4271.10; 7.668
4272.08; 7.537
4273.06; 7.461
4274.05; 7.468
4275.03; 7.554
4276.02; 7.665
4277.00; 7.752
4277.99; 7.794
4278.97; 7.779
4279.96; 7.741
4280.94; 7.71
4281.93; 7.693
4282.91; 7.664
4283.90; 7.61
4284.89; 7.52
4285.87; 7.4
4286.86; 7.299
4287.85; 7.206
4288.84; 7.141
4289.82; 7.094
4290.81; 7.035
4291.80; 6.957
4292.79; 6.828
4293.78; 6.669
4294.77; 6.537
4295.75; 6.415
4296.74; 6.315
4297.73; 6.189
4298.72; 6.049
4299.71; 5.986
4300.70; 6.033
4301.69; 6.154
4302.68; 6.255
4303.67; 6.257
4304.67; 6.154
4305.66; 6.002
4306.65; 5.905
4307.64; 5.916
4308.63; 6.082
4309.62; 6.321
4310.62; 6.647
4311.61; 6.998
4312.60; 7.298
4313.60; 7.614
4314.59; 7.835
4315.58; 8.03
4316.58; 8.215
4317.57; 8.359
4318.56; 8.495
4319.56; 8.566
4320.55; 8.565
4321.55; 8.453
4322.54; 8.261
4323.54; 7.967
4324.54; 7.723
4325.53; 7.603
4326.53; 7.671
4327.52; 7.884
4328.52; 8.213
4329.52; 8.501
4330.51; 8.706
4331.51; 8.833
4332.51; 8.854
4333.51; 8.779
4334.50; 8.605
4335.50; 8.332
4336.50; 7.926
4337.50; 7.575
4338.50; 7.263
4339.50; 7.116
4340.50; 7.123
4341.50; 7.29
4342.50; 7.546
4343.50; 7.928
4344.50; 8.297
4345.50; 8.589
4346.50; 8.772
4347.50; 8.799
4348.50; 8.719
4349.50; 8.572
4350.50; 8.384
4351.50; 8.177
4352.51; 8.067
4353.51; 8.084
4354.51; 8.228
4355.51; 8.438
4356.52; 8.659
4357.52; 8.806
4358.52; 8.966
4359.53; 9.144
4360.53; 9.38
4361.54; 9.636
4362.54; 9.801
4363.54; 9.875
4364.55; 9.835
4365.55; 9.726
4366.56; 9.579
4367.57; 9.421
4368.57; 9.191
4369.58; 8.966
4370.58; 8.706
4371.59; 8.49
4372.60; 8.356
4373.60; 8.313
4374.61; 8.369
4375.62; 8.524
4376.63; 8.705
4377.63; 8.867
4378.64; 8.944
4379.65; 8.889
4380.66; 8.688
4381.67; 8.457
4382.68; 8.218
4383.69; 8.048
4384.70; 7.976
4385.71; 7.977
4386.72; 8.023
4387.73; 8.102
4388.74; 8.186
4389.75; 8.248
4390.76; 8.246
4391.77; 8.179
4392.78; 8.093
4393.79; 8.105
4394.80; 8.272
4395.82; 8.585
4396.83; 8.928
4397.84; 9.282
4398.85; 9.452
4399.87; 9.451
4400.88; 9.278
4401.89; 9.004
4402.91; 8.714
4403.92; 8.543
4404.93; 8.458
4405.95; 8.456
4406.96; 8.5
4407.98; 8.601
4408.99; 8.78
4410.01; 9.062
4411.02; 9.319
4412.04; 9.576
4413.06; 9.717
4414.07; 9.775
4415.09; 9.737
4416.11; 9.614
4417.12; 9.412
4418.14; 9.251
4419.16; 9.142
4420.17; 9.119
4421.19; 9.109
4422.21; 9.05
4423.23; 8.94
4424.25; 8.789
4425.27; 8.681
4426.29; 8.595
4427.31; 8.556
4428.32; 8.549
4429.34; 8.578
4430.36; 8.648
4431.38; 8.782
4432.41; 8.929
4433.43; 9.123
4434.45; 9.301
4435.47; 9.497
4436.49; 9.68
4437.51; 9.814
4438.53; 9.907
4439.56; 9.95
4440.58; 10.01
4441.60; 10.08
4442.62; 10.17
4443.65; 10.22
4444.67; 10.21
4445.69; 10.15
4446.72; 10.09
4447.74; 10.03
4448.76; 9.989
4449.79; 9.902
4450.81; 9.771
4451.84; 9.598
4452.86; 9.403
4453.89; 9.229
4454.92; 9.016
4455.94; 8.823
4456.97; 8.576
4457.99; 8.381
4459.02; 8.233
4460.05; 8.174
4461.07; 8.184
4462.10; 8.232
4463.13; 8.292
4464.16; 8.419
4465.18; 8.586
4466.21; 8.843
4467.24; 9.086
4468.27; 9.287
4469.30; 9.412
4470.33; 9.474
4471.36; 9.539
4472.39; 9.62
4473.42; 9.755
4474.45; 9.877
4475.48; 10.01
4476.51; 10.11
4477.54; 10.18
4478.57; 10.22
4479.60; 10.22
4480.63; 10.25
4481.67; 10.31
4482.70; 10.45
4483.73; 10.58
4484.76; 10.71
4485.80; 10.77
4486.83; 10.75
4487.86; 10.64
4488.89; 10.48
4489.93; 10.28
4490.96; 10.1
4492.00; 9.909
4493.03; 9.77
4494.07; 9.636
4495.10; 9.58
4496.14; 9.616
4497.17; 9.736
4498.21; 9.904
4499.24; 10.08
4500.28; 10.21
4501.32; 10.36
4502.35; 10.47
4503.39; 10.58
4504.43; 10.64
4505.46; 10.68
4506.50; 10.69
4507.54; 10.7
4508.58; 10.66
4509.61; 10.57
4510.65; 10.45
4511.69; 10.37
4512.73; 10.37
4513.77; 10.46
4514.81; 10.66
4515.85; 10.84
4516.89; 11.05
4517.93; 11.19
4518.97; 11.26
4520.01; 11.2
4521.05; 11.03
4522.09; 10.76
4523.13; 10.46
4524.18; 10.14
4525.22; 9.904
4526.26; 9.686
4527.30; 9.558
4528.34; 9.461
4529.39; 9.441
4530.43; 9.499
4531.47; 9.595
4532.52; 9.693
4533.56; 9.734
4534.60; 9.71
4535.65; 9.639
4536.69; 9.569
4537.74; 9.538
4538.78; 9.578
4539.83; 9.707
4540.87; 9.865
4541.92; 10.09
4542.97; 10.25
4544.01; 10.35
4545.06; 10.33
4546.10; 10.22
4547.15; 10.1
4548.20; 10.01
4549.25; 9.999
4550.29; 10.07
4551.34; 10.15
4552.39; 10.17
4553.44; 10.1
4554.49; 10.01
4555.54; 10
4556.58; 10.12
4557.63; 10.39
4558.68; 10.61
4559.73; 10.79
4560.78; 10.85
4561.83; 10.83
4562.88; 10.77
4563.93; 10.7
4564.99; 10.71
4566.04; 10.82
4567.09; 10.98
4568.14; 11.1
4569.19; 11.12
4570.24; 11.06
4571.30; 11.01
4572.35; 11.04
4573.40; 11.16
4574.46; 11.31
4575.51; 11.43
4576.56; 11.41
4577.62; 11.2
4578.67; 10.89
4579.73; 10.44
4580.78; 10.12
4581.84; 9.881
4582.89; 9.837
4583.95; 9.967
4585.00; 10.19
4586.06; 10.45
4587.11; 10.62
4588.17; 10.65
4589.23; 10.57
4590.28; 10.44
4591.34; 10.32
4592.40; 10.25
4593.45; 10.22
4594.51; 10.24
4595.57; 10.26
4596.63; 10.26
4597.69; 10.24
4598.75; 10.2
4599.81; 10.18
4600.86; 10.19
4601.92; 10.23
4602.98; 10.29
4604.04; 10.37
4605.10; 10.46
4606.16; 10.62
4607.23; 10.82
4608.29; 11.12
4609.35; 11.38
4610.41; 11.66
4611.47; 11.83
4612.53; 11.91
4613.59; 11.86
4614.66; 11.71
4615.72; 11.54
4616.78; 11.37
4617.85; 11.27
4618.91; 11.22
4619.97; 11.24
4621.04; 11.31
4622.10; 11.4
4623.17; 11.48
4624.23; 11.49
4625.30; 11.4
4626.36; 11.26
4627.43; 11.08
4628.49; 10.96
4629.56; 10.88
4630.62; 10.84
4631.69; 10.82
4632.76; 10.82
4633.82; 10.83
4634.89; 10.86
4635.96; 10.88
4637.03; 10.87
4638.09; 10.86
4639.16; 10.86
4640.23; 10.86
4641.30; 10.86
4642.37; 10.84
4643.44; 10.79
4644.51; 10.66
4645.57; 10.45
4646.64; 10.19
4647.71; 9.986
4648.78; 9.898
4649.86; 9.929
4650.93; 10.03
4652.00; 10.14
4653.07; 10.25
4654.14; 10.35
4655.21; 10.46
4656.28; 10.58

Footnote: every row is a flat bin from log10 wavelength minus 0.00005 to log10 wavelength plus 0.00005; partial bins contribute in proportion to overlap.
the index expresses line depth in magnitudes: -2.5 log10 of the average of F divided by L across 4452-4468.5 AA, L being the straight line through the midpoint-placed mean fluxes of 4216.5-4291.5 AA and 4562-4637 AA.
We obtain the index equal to 0.11 mag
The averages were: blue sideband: 7.88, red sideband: 10.8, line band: 8.68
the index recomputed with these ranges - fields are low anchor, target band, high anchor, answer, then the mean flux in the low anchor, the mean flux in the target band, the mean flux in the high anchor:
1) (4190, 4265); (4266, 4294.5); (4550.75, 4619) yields 0.11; 7.95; 7.53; 10.7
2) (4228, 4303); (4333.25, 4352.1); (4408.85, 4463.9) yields 0.04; 7.62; 8.09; 9.25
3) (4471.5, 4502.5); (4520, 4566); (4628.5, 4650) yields 0.02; 10.1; 10.1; 10.7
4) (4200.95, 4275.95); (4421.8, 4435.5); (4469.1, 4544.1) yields 0.08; 8.02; 8.83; 10.2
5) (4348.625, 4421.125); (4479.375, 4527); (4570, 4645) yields -0.06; 8.81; 10.4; 10.8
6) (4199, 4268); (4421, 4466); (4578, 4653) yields 0.04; 8.03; 9.19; 10.7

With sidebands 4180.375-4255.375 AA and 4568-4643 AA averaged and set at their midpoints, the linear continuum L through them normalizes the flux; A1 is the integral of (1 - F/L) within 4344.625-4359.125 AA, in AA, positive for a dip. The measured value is 0.64 AA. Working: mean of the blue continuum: 7.88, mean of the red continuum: 10.9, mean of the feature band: 8.52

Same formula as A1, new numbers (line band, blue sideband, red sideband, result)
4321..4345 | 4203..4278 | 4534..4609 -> 1.9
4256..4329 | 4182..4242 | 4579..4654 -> 9.0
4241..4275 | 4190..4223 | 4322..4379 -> 1.0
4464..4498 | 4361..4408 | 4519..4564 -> -1.1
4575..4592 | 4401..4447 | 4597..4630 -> 0.4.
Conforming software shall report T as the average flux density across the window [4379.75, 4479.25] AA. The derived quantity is 9.08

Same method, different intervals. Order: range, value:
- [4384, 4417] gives 8.76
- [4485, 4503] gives 10.1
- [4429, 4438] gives 9.16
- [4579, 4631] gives 10.8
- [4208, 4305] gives 7.72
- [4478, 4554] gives 10.2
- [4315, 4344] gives 8.08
